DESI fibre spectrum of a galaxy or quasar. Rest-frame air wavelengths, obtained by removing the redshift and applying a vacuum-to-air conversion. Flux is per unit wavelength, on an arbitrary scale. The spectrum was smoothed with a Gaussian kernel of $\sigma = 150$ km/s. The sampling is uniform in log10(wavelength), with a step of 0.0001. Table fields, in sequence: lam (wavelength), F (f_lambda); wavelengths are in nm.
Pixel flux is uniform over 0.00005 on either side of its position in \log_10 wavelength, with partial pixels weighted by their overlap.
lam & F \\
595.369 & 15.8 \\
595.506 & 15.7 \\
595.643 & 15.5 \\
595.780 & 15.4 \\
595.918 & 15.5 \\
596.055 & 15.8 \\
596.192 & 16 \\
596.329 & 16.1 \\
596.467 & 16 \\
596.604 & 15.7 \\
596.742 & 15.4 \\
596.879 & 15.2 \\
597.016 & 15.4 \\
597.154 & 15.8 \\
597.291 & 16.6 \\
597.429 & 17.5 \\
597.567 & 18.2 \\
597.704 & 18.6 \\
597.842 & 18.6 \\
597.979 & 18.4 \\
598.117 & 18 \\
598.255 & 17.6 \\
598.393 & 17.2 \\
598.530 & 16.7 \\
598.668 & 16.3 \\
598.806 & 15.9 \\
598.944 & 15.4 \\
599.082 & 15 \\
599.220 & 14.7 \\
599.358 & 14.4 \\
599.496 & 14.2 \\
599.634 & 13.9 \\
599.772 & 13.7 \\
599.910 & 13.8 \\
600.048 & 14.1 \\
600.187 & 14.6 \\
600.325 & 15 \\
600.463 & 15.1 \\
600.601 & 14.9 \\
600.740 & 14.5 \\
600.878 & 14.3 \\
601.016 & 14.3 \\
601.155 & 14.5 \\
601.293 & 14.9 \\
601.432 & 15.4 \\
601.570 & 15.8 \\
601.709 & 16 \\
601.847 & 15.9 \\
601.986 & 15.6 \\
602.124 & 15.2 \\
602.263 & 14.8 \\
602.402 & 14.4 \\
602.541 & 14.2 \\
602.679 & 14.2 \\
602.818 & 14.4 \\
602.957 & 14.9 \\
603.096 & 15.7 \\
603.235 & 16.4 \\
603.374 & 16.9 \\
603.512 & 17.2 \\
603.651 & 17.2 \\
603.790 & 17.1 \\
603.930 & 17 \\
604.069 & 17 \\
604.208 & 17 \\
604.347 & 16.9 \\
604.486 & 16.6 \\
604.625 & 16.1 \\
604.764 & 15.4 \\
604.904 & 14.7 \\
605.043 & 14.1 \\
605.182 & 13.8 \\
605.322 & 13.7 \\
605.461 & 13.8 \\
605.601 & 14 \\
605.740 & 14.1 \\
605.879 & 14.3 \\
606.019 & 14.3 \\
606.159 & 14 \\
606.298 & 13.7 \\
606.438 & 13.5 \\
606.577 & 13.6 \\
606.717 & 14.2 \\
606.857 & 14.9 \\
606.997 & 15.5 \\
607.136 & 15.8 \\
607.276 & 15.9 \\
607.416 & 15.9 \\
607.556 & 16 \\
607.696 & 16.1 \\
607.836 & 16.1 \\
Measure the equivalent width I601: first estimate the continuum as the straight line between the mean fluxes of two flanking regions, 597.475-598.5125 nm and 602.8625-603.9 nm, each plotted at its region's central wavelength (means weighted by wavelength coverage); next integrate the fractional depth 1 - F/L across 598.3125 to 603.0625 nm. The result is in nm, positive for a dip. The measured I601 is 0.63 nm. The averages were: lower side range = 18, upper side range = 16.4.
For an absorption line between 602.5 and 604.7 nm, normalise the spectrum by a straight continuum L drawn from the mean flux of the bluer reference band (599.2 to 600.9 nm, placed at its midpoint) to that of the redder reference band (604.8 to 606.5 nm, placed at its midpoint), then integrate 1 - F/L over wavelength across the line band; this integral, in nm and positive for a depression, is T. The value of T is -0.32 nm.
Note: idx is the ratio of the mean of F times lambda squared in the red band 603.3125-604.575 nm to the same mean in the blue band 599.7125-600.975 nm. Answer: 1.19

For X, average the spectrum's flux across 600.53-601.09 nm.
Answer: 14.5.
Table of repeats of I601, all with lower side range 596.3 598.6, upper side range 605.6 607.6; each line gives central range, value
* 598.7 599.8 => 0.115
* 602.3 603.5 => 0.025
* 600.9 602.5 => 0.074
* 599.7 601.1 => 0.151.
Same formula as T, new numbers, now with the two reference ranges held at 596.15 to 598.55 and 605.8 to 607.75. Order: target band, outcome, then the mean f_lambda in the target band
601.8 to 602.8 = 0.06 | 14.8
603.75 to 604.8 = -0.09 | 16.7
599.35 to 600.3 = 0.13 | 14.1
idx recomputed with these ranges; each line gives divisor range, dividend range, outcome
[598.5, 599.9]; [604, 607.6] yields 1.02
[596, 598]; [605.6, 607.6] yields 0.91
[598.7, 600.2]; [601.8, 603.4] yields 1.05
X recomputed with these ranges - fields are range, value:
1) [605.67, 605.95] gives 14.2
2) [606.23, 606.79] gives 13.7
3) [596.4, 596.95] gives 15.6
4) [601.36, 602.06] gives 15.7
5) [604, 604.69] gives 16.7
